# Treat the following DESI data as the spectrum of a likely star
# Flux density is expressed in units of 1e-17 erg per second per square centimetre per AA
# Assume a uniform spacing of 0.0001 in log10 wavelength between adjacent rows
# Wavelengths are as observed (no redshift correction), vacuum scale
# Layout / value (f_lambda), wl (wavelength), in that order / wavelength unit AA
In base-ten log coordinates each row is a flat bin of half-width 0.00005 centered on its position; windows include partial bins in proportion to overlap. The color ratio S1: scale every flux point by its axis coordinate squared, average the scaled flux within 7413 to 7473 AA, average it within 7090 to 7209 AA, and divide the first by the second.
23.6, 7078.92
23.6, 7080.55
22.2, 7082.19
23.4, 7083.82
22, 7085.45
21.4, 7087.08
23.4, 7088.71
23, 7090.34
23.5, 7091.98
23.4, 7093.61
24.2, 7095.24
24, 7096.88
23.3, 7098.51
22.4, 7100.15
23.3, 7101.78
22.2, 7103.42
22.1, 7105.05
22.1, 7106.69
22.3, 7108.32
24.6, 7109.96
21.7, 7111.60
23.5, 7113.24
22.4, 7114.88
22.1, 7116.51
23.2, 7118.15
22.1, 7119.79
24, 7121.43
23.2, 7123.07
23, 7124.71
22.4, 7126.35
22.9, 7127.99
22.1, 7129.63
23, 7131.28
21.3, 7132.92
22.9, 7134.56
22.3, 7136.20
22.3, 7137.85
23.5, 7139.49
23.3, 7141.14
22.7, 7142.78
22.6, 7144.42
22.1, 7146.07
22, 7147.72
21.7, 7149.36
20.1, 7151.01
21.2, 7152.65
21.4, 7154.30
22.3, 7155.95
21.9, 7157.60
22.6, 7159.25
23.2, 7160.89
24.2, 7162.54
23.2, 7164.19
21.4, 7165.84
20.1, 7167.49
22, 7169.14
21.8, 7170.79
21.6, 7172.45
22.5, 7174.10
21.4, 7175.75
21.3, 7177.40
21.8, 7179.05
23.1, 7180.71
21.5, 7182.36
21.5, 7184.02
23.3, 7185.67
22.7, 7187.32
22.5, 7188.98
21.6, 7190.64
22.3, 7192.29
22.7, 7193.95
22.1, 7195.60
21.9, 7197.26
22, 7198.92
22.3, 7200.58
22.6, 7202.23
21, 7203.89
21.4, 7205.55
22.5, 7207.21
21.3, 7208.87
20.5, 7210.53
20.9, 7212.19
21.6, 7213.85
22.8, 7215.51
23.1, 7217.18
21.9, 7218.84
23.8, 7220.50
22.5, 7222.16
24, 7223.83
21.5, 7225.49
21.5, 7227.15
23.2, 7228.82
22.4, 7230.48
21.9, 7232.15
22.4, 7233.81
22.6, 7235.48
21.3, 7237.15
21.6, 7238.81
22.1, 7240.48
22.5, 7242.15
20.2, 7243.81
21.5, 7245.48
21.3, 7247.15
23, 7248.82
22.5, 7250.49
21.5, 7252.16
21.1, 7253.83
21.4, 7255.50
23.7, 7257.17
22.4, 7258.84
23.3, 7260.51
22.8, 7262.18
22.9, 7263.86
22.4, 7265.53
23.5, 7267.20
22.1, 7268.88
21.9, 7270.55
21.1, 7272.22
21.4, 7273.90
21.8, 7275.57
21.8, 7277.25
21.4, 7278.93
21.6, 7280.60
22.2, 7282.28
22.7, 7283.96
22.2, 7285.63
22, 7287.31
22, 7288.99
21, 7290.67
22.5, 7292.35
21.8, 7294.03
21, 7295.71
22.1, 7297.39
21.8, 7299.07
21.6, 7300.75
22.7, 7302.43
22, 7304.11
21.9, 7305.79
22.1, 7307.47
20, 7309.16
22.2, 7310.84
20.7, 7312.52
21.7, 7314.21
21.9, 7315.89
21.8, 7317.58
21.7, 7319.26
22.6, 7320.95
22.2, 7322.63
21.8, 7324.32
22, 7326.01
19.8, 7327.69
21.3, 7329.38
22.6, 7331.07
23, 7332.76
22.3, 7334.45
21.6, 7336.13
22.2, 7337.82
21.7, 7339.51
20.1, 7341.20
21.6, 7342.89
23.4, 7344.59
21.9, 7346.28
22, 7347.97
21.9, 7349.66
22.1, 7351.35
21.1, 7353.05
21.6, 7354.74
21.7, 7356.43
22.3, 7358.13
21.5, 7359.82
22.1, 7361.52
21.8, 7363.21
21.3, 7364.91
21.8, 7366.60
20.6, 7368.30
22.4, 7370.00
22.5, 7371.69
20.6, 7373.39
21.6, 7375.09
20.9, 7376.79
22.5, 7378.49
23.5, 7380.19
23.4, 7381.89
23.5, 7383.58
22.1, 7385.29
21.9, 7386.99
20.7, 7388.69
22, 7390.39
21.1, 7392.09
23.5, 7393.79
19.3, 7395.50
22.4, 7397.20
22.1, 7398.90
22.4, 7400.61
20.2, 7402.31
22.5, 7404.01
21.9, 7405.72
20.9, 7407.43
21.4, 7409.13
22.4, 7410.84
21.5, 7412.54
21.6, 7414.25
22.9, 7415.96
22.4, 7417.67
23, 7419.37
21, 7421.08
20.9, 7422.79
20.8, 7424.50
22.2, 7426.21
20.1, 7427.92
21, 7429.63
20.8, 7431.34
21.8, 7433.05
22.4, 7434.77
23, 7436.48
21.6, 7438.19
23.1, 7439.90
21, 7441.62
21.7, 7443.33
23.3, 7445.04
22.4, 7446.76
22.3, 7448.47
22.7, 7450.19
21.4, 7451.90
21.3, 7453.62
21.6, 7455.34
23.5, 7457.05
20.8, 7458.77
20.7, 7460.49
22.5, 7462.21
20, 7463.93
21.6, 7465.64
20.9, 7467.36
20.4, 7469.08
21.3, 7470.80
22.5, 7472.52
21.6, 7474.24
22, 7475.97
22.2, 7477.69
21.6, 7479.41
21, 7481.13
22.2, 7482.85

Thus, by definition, 1.1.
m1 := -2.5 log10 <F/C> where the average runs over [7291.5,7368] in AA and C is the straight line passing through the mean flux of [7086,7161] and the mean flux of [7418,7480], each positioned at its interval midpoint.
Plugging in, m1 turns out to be 0.012 mag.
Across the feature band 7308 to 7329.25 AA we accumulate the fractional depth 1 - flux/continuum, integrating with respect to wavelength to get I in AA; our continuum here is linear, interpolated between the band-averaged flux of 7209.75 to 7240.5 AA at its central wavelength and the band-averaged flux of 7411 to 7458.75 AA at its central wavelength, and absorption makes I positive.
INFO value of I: 0.5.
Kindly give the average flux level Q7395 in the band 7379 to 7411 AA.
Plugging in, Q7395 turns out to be 22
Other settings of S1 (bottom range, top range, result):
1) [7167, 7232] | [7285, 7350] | 1.02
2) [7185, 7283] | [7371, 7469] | 1.04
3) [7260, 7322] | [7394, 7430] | 1.02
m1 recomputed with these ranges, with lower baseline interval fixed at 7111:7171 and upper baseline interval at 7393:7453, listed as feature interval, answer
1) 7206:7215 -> 0.04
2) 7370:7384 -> -0.02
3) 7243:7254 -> 0.03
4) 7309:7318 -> 0.03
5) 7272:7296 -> 0.02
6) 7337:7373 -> 0.01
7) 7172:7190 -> 0.01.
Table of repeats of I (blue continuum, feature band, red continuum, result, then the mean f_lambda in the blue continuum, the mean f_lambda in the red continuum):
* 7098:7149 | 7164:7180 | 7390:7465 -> 0.61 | 22.7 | 21.8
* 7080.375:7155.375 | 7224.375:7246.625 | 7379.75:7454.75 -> 0.42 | 22.6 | 21.9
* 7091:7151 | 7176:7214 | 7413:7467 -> 0.98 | 22.7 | 21.8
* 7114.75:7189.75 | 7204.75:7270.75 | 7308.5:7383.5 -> -0.25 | 22.3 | 21.8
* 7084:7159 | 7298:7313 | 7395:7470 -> 0.25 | 22.6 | 21.7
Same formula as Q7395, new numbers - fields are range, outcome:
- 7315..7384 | 21.9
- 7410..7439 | 21.7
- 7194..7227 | 22.1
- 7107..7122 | 22.8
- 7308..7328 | 21.6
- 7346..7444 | 21.8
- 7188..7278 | 22.1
